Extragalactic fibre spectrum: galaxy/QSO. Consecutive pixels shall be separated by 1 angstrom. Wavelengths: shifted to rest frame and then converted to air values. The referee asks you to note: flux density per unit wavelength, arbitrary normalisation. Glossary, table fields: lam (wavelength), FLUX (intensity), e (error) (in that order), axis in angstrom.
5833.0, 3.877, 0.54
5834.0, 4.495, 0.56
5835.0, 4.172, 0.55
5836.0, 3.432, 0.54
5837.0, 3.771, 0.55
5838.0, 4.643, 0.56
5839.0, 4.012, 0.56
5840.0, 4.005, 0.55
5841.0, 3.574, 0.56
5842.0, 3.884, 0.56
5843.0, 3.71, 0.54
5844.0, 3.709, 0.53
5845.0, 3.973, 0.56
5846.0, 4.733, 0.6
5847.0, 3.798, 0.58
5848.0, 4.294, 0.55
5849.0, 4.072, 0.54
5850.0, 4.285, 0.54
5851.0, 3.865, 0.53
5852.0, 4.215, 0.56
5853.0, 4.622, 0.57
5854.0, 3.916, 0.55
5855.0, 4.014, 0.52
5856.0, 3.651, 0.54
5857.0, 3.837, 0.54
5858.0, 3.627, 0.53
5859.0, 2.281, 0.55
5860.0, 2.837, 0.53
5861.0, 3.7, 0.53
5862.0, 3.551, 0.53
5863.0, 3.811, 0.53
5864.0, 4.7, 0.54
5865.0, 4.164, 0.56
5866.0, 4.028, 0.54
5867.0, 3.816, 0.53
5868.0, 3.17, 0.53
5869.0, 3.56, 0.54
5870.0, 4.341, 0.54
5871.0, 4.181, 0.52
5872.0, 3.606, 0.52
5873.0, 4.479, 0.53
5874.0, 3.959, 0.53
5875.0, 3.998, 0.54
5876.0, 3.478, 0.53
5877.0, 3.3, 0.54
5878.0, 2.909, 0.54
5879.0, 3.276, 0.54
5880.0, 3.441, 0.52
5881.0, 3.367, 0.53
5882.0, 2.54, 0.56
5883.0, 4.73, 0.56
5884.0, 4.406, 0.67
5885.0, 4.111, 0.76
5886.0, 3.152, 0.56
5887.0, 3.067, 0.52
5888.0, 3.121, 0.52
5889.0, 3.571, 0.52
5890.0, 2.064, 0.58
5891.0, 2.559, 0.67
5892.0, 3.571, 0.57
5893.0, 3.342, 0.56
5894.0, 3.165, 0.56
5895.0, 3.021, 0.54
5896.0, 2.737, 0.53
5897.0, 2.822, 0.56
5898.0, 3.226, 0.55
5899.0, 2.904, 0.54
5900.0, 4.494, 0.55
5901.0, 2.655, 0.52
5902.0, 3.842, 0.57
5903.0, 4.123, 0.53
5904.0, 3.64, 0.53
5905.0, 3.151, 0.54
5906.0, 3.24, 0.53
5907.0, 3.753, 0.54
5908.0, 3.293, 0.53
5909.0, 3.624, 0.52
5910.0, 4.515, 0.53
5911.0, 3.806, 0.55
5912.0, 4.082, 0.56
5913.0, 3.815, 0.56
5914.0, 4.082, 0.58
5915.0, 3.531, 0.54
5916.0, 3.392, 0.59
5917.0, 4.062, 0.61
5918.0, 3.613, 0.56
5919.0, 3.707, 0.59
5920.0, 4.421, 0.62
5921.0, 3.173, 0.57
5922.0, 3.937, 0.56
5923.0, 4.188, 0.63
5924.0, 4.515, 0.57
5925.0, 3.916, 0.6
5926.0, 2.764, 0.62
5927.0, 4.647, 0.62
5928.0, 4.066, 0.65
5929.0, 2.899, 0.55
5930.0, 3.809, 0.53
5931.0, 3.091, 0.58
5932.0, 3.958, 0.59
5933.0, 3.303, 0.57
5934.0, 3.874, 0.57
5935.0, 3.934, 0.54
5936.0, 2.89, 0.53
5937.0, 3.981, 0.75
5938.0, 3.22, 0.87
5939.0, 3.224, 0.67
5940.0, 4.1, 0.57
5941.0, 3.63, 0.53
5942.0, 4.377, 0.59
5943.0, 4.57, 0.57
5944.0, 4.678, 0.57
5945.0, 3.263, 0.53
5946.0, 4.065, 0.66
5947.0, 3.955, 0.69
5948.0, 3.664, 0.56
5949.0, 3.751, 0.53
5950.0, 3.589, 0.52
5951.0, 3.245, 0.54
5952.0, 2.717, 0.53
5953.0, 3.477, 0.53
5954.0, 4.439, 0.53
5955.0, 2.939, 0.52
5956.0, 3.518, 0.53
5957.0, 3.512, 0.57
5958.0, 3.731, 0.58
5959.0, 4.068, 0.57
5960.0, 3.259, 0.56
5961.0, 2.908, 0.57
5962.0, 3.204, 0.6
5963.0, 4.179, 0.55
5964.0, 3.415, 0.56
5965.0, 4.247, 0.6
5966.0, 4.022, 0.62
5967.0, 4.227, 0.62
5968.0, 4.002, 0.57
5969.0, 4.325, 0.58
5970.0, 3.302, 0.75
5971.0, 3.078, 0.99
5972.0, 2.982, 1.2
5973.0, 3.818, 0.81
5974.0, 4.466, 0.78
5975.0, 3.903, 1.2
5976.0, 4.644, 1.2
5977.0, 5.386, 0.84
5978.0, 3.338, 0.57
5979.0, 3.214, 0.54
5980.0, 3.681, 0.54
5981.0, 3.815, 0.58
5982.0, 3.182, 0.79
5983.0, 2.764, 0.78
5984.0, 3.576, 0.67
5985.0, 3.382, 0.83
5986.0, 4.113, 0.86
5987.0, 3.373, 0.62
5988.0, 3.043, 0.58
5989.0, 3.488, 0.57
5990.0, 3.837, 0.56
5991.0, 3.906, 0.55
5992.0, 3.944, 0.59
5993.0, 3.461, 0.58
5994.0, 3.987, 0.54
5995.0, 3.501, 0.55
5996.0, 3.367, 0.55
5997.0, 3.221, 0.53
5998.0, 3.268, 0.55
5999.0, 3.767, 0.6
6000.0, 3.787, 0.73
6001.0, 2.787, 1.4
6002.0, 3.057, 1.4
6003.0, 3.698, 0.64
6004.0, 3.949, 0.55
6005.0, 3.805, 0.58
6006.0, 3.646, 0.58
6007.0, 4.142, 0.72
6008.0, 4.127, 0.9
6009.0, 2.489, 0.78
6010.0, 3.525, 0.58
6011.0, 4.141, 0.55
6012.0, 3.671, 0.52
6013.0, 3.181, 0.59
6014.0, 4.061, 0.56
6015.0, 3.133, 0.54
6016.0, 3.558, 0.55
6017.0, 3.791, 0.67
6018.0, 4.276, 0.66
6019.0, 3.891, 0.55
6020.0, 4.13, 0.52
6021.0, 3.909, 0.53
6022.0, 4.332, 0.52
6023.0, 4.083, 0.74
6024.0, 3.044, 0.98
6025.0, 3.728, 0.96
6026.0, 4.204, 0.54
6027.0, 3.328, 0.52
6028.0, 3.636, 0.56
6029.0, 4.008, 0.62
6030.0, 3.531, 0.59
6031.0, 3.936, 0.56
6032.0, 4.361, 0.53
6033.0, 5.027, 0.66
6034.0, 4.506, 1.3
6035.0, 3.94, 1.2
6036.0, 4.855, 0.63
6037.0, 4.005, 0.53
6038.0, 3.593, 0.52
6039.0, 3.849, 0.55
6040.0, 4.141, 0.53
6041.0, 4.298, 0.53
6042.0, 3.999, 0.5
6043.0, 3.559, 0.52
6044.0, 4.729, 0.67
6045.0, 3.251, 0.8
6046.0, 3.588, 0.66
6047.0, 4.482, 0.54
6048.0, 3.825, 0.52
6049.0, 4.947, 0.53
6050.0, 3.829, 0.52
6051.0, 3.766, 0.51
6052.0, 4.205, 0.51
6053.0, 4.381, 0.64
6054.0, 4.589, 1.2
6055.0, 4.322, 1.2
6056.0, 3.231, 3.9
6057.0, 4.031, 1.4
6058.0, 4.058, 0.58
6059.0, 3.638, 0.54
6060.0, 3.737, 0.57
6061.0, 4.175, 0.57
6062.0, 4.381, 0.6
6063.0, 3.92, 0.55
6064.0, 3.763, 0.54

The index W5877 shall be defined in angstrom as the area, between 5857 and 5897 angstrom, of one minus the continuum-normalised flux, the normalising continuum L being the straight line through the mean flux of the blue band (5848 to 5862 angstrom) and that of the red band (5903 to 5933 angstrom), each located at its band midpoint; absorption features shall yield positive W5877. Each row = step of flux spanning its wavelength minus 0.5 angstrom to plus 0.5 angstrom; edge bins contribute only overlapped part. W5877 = 2.8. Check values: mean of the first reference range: 3.77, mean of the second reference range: 3.75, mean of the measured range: 3.5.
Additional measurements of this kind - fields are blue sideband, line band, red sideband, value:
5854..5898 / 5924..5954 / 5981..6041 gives -0.7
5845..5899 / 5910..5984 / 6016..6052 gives 1.2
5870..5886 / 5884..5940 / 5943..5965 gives 2.0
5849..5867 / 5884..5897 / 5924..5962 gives 2.1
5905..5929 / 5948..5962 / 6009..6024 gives 1.2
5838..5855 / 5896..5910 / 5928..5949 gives 1.5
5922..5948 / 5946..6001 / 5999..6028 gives 1.5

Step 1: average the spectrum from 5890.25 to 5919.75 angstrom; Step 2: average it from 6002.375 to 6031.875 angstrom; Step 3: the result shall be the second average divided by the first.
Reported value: 1.07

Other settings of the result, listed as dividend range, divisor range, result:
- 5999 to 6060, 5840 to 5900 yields 1.07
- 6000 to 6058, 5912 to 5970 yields 1.04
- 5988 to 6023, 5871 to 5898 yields 1.08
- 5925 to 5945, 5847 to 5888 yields 0.99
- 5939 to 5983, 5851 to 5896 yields 1.04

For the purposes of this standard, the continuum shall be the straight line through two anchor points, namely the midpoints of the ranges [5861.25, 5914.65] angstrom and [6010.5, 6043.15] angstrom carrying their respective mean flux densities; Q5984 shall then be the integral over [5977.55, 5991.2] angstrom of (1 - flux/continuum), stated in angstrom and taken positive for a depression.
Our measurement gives 1.3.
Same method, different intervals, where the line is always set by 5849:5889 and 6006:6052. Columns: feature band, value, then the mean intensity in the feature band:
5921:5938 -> 0.4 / 3.7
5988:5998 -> 0.7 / 3.59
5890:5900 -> 1.8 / 3.06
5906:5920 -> -0.1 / 3.79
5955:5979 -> 0.4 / 3.78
